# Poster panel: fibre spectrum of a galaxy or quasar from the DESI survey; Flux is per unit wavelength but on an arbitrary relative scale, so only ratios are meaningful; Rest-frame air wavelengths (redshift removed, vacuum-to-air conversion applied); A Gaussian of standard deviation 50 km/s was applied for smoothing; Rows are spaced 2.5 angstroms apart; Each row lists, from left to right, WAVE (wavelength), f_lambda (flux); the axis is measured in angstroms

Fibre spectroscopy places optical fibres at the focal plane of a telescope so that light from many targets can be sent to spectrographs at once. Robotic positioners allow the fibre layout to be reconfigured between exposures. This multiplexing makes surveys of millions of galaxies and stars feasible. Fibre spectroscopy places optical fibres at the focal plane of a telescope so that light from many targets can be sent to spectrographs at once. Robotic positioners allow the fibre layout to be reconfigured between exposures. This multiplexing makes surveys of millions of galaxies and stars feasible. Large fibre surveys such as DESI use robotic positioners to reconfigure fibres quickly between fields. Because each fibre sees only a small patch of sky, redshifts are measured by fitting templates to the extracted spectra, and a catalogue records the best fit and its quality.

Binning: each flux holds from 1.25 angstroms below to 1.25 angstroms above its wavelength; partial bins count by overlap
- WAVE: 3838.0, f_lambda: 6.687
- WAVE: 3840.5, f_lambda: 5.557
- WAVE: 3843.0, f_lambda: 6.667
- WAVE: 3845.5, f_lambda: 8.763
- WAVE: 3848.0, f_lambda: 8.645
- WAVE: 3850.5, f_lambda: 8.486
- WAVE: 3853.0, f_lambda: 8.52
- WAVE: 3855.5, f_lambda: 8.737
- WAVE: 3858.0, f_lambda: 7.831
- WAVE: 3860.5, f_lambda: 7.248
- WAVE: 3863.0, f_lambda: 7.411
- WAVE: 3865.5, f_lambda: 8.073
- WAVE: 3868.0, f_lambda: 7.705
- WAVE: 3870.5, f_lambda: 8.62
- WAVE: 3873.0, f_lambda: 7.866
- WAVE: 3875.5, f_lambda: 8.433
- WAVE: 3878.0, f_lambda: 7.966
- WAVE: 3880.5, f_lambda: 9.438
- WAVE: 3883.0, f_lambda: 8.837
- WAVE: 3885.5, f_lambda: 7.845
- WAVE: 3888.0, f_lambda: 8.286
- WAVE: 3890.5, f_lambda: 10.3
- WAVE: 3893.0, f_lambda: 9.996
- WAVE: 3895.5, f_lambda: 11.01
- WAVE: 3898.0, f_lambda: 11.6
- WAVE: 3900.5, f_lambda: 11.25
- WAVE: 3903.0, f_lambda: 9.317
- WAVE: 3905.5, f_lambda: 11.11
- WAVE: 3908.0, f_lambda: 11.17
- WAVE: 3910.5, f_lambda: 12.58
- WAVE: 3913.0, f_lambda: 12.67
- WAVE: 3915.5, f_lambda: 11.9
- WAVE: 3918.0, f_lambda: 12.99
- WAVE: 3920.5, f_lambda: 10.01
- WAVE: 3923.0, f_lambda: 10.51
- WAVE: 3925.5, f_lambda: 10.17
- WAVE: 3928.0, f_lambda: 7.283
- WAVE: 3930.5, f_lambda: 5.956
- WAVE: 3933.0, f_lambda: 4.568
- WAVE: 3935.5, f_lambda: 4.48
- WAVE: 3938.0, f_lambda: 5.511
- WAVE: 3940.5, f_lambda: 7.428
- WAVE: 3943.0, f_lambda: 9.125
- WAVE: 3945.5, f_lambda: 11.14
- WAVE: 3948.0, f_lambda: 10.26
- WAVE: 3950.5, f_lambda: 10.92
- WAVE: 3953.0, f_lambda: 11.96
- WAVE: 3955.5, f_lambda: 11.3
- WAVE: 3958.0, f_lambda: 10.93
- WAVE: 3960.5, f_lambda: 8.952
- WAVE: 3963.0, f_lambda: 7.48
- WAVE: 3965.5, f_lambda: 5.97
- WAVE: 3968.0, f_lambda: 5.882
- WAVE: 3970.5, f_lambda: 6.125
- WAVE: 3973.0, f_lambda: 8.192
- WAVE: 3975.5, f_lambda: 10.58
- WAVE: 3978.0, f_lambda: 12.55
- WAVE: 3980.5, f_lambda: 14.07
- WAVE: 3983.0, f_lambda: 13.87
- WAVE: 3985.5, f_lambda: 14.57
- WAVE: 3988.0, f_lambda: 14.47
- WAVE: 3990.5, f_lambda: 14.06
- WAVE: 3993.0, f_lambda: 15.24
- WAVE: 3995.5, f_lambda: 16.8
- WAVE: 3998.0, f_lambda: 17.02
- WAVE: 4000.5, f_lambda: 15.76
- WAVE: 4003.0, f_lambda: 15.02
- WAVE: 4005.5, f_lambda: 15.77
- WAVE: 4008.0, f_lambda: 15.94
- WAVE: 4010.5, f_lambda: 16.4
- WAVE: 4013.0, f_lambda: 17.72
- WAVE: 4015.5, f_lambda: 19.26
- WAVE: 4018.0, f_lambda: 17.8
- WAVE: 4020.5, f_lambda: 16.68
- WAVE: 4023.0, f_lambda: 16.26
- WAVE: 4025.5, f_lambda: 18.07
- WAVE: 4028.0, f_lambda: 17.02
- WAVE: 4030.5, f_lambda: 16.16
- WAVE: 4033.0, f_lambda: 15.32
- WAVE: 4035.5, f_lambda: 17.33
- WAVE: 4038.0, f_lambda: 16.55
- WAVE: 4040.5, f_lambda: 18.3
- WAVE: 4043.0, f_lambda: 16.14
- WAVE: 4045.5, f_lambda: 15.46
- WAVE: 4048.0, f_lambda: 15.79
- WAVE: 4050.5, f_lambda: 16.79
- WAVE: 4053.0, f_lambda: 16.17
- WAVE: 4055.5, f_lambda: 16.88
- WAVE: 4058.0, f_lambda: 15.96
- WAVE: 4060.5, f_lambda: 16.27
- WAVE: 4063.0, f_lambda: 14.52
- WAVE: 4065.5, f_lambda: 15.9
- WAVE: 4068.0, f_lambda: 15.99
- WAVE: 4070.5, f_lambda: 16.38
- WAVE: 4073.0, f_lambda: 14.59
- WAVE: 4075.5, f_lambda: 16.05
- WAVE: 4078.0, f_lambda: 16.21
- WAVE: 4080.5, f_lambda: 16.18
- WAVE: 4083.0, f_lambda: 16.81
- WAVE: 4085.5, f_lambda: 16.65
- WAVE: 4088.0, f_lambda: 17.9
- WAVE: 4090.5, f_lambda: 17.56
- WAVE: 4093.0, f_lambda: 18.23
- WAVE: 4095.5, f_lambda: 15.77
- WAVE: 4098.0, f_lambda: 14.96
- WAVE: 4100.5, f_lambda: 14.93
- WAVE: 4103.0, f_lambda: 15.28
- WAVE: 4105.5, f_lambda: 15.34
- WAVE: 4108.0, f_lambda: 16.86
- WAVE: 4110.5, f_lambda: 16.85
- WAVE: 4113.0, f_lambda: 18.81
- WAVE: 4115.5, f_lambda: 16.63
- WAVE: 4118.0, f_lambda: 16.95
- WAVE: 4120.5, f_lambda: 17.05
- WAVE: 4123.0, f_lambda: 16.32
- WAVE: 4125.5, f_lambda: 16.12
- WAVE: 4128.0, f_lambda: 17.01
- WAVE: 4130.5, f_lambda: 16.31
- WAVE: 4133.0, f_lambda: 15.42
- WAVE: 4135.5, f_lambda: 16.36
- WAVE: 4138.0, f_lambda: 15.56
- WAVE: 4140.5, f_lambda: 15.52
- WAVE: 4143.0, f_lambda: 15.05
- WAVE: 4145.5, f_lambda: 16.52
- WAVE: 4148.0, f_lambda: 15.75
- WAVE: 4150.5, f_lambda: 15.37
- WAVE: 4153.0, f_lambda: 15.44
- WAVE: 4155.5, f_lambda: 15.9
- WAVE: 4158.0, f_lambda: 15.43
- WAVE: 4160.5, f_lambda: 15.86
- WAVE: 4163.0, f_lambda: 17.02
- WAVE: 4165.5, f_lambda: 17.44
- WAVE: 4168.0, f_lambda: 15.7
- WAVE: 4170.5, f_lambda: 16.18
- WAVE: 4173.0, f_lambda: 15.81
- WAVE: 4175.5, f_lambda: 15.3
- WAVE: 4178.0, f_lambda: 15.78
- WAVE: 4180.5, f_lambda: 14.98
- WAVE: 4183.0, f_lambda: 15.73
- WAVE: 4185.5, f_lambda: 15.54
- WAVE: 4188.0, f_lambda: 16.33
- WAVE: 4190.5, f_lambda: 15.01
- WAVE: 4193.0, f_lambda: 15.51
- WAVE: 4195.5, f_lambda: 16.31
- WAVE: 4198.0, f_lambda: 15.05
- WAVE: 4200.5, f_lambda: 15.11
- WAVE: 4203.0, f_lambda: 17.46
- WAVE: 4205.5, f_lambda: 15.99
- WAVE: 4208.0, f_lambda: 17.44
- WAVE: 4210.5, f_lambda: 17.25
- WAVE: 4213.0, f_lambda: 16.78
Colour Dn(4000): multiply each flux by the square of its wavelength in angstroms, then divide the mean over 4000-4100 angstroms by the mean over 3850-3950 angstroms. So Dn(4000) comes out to 1.95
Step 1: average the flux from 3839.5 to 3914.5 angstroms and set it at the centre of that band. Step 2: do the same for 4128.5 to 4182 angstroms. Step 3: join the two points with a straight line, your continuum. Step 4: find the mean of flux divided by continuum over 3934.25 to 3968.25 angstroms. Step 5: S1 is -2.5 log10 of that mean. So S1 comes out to 0.24 mag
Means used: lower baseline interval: 9.09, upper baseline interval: 15.9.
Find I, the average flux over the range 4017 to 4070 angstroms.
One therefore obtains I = 16.4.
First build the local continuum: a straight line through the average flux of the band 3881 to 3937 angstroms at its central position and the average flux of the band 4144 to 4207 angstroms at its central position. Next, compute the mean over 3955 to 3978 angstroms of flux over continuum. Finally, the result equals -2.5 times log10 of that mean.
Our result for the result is 0.28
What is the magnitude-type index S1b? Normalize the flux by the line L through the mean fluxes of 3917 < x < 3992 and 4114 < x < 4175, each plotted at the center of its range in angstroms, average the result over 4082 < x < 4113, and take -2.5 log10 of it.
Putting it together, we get -0.14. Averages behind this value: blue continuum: 9.72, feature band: 16.5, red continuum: 16.1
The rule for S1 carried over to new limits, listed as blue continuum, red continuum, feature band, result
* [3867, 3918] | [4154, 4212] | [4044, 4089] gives -0.19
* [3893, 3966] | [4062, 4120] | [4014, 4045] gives -0.23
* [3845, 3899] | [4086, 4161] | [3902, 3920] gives -0.18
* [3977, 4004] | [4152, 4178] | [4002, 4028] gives -0.13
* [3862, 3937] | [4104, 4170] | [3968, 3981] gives 0.19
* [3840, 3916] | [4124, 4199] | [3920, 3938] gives 0.37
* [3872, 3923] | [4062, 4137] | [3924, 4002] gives 0.19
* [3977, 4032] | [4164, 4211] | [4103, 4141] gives -0.03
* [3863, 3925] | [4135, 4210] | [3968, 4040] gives -0.21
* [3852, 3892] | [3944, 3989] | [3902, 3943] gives 0.02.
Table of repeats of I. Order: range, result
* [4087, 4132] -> 16.6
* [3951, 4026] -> 13.4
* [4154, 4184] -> 15.9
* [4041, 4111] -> 16.2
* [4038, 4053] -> 16.5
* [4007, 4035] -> 17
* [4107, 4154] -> 16.3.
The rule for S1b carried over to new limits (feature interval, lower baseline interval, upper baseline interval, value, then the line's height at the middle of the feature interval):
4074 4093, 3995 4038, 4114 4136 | -0.02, 16.6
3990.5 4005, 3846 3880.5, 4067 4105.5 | -0.21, 13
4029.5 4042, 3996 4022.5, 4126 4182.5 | -0.01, 16.6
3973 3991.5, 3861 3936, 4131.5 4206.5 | -0.15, 11.3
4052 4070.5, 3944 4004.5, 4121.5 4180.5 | -0.16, 13.8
